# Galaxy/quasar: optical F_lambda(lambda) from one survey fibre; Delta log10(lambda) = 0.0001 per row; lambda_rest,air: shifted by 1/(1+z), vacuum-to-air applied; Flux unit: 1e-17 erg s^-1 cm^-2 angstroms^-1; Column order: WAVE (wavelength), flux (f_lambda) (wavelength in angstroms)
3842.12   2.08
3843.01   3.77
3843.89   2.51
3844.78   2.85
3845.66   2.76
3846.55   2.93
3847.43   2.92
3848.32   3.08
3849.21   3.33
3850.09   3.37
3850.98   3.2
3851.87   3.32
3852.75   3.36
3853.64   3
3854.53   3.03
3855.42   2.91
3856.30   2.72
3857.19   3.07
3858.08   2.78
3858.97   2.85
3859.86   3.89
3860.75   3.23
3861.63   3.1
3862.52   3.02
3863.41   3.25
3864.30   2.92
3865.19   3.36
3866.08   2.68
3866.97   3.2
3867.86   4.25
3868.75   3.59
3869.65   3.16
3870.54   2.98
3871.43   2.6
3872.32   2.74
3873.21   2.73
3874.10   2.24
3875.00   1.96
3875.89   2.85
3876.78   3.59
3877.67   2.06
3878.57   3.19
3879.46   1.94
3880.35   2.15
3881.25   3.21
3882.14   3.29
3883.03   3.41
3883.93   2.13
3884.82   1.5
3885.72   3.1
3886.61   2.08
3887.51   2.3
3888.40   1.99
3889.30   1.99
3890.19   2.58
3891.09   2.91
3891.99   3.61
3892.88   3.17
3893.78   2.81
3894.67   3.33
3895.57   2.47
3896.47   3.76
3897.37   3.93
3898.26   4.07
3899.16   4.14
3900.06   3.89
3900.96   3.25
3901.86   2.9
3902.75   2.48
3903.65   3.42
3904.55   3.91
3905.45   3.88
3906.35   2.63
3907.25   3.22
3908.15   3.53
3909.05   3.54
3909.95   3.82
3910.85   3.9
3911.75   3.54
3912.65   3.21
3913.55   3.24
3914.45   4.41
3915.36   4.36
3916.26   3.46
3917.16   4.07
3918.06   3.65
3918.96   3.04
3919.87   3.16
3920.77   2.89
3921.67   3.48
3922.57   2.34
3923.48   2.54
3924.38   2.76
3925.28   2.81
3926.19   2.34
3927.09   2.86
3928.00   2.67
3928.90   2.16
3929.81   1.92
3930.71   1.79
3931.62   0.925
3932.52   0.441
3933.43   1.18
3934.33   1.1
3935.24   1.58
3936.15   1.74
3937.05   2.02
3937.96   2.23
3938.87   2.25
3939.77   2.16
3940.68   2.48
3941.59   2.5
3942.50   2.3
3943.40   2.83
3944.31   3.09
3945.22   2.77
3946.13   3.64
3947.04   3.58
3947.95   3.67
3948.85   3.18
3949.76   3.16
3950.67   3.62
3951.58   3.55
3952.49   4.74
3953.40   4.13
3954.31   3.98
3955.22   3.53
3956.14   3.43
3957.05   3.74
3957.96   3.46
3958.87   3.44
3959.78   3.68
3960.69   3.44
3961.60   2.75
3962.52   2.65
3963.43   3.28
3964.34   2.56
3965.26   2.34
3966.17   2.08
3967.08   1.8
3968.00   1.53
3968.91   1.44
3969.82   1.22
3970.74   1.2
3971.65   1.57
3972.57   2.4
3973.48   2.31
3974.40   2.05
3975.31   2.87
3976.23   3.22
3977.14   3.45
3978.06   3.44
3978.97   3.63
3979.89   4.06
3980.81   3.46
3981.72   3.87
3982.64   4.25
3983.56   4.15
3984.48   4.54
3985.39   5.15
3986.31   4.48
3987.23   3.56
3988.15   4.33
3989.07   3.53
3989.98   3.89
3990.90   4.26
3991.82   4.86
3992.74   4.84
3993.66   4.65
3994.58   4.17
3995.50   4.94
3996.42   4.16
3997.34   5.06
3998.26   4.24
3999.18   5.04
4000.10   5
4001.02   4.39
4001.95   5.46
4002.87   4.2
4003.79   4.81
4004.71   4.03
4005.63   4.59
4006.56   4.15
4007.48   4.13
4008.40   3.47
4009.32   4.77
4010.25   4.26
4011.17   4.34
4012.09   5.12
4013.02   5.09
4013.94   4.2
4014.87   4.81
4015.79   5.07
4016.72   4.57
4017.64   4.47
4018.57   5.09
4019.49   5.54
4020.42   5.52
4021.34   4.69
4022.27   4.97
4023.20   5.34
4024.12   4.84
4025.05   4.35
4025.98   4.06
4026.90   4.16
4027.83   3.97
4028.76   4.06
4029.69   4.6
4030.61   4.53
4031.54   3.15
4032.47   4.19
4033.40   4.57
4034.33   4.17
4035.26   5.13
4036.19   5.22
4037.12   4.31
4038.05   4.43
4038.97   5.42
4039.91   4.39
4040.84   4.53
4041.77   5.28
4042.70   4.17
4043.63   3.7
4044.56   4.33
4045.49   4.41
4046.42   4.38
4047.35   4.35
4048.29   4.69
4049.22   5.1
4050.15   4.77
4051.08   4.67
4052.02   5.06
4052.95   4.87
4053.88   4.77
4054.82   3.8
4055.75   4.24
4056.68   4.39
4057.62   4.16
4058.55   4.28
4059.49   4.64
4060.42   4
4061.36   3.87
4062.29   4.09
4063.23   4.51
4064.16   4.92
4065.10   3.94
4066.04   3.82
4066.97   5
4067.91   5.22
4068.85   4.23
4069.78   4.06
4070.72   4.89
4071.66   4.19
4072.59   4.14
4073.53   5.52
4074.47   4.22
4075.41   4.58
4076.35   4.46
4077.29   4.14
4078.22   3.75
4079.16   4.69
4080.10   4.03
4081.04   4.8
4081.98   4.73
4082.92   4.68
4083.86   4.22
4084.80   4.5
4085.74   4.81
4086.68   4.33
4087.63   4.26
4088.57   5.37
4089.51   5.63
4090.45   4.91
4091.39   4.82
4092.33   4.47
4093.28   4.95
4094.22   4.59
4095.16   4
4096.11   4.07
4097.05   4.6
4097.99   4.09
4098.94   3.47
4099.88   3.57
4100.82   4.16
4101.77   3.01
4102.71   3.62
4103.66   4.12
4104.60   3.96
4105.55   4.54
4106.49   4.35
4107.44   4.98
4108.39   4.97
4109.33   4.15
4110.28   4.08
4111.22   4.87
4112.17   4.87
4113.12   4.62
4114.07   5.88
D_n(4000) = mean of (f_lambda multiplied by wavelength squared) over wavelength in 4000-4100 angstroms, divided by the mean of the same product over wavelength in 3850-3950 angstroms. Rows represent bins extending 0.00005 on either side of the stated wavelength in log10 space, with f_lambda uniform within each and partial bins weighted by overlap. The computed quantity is 1.7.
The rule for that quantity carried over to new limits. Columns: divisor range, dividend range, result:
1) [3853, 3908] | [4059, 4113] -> 1.63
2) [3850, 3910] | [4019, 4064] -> 1.62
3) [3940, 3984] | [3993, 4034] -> 1.55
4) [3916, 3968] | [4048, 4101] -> 1.72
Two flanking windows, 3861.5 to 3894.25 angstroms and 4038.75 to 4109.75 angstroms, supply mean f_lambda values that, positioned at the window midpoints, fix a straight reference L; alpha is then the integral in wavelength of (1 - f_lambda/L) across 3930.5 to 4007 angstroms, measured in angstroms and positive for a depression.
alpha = 6.5 angstroms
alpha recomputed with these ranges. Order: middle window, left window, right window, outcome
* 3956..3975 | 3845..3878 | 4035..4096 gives 6.55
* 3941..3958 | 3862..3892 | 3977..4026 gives 1.64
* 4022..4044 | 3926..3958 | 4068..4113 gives -4.30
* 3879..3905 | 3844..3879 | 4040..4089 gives 2.32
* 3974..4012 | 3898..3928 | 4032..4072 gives -1.83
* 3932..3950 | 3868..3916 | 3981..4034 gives 6.42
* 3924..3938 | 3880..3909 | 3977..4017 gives 6.44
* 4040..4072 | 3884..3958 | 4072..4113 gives -2.66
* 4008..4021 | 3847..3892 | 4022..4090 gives -1.90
